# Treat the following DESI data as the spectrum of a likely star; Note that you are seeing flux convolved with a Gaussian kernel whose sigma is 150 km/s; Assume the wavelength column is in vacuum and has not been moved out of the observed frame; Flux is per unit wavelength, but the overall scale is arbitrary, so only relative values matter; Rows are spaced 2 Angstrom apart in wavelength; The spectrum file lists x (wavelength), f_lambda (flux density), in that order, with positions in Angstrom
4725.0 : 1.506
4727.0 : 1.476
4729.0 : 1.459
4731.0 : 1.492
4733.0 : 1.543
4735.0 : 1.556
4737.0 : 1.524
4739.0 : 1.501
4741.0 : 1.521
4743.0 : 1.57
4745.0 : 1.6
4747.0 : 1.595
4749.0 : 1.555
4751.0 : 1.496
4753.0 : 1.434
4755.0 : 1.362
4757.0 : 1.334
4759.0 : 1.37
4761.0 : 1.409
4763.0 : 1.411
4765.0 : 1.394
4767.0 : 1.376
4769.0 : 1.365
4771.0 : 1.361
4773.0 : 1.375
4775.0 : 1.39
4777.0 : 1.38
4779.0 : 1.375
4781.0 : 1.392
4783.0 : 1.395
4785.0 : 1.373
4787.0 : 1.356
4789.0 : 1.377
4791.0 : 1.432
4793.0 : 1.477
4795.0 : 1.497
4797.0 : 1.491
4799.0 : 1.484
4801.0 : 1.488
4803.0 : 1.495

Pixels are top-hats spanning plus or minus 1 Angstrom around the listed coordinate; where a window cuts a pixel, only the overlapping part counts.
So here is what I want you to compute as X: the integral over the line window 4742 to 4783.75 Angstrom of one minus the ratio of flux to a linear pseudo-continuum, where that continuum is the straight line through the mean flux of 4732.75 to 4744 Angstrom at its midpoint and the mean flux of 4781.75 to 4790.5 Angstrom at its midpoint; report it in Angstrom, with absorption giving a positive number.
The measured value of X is 0.9 Angstrom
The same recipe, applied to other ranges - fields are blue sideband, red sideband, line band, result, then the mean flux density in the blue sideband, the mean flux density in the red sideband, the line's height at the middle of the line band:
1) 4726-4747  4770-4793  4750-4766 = 0.65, 1.53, 1.39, 1.46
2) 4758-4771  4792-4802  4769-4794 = 0.86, 1.39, 1.49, 1.44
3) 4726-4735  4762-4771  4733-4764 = -0.91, 1.5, 1.38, 1.44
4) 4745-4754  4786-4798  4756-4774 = 1.43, 1.53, 1.44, 1.5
